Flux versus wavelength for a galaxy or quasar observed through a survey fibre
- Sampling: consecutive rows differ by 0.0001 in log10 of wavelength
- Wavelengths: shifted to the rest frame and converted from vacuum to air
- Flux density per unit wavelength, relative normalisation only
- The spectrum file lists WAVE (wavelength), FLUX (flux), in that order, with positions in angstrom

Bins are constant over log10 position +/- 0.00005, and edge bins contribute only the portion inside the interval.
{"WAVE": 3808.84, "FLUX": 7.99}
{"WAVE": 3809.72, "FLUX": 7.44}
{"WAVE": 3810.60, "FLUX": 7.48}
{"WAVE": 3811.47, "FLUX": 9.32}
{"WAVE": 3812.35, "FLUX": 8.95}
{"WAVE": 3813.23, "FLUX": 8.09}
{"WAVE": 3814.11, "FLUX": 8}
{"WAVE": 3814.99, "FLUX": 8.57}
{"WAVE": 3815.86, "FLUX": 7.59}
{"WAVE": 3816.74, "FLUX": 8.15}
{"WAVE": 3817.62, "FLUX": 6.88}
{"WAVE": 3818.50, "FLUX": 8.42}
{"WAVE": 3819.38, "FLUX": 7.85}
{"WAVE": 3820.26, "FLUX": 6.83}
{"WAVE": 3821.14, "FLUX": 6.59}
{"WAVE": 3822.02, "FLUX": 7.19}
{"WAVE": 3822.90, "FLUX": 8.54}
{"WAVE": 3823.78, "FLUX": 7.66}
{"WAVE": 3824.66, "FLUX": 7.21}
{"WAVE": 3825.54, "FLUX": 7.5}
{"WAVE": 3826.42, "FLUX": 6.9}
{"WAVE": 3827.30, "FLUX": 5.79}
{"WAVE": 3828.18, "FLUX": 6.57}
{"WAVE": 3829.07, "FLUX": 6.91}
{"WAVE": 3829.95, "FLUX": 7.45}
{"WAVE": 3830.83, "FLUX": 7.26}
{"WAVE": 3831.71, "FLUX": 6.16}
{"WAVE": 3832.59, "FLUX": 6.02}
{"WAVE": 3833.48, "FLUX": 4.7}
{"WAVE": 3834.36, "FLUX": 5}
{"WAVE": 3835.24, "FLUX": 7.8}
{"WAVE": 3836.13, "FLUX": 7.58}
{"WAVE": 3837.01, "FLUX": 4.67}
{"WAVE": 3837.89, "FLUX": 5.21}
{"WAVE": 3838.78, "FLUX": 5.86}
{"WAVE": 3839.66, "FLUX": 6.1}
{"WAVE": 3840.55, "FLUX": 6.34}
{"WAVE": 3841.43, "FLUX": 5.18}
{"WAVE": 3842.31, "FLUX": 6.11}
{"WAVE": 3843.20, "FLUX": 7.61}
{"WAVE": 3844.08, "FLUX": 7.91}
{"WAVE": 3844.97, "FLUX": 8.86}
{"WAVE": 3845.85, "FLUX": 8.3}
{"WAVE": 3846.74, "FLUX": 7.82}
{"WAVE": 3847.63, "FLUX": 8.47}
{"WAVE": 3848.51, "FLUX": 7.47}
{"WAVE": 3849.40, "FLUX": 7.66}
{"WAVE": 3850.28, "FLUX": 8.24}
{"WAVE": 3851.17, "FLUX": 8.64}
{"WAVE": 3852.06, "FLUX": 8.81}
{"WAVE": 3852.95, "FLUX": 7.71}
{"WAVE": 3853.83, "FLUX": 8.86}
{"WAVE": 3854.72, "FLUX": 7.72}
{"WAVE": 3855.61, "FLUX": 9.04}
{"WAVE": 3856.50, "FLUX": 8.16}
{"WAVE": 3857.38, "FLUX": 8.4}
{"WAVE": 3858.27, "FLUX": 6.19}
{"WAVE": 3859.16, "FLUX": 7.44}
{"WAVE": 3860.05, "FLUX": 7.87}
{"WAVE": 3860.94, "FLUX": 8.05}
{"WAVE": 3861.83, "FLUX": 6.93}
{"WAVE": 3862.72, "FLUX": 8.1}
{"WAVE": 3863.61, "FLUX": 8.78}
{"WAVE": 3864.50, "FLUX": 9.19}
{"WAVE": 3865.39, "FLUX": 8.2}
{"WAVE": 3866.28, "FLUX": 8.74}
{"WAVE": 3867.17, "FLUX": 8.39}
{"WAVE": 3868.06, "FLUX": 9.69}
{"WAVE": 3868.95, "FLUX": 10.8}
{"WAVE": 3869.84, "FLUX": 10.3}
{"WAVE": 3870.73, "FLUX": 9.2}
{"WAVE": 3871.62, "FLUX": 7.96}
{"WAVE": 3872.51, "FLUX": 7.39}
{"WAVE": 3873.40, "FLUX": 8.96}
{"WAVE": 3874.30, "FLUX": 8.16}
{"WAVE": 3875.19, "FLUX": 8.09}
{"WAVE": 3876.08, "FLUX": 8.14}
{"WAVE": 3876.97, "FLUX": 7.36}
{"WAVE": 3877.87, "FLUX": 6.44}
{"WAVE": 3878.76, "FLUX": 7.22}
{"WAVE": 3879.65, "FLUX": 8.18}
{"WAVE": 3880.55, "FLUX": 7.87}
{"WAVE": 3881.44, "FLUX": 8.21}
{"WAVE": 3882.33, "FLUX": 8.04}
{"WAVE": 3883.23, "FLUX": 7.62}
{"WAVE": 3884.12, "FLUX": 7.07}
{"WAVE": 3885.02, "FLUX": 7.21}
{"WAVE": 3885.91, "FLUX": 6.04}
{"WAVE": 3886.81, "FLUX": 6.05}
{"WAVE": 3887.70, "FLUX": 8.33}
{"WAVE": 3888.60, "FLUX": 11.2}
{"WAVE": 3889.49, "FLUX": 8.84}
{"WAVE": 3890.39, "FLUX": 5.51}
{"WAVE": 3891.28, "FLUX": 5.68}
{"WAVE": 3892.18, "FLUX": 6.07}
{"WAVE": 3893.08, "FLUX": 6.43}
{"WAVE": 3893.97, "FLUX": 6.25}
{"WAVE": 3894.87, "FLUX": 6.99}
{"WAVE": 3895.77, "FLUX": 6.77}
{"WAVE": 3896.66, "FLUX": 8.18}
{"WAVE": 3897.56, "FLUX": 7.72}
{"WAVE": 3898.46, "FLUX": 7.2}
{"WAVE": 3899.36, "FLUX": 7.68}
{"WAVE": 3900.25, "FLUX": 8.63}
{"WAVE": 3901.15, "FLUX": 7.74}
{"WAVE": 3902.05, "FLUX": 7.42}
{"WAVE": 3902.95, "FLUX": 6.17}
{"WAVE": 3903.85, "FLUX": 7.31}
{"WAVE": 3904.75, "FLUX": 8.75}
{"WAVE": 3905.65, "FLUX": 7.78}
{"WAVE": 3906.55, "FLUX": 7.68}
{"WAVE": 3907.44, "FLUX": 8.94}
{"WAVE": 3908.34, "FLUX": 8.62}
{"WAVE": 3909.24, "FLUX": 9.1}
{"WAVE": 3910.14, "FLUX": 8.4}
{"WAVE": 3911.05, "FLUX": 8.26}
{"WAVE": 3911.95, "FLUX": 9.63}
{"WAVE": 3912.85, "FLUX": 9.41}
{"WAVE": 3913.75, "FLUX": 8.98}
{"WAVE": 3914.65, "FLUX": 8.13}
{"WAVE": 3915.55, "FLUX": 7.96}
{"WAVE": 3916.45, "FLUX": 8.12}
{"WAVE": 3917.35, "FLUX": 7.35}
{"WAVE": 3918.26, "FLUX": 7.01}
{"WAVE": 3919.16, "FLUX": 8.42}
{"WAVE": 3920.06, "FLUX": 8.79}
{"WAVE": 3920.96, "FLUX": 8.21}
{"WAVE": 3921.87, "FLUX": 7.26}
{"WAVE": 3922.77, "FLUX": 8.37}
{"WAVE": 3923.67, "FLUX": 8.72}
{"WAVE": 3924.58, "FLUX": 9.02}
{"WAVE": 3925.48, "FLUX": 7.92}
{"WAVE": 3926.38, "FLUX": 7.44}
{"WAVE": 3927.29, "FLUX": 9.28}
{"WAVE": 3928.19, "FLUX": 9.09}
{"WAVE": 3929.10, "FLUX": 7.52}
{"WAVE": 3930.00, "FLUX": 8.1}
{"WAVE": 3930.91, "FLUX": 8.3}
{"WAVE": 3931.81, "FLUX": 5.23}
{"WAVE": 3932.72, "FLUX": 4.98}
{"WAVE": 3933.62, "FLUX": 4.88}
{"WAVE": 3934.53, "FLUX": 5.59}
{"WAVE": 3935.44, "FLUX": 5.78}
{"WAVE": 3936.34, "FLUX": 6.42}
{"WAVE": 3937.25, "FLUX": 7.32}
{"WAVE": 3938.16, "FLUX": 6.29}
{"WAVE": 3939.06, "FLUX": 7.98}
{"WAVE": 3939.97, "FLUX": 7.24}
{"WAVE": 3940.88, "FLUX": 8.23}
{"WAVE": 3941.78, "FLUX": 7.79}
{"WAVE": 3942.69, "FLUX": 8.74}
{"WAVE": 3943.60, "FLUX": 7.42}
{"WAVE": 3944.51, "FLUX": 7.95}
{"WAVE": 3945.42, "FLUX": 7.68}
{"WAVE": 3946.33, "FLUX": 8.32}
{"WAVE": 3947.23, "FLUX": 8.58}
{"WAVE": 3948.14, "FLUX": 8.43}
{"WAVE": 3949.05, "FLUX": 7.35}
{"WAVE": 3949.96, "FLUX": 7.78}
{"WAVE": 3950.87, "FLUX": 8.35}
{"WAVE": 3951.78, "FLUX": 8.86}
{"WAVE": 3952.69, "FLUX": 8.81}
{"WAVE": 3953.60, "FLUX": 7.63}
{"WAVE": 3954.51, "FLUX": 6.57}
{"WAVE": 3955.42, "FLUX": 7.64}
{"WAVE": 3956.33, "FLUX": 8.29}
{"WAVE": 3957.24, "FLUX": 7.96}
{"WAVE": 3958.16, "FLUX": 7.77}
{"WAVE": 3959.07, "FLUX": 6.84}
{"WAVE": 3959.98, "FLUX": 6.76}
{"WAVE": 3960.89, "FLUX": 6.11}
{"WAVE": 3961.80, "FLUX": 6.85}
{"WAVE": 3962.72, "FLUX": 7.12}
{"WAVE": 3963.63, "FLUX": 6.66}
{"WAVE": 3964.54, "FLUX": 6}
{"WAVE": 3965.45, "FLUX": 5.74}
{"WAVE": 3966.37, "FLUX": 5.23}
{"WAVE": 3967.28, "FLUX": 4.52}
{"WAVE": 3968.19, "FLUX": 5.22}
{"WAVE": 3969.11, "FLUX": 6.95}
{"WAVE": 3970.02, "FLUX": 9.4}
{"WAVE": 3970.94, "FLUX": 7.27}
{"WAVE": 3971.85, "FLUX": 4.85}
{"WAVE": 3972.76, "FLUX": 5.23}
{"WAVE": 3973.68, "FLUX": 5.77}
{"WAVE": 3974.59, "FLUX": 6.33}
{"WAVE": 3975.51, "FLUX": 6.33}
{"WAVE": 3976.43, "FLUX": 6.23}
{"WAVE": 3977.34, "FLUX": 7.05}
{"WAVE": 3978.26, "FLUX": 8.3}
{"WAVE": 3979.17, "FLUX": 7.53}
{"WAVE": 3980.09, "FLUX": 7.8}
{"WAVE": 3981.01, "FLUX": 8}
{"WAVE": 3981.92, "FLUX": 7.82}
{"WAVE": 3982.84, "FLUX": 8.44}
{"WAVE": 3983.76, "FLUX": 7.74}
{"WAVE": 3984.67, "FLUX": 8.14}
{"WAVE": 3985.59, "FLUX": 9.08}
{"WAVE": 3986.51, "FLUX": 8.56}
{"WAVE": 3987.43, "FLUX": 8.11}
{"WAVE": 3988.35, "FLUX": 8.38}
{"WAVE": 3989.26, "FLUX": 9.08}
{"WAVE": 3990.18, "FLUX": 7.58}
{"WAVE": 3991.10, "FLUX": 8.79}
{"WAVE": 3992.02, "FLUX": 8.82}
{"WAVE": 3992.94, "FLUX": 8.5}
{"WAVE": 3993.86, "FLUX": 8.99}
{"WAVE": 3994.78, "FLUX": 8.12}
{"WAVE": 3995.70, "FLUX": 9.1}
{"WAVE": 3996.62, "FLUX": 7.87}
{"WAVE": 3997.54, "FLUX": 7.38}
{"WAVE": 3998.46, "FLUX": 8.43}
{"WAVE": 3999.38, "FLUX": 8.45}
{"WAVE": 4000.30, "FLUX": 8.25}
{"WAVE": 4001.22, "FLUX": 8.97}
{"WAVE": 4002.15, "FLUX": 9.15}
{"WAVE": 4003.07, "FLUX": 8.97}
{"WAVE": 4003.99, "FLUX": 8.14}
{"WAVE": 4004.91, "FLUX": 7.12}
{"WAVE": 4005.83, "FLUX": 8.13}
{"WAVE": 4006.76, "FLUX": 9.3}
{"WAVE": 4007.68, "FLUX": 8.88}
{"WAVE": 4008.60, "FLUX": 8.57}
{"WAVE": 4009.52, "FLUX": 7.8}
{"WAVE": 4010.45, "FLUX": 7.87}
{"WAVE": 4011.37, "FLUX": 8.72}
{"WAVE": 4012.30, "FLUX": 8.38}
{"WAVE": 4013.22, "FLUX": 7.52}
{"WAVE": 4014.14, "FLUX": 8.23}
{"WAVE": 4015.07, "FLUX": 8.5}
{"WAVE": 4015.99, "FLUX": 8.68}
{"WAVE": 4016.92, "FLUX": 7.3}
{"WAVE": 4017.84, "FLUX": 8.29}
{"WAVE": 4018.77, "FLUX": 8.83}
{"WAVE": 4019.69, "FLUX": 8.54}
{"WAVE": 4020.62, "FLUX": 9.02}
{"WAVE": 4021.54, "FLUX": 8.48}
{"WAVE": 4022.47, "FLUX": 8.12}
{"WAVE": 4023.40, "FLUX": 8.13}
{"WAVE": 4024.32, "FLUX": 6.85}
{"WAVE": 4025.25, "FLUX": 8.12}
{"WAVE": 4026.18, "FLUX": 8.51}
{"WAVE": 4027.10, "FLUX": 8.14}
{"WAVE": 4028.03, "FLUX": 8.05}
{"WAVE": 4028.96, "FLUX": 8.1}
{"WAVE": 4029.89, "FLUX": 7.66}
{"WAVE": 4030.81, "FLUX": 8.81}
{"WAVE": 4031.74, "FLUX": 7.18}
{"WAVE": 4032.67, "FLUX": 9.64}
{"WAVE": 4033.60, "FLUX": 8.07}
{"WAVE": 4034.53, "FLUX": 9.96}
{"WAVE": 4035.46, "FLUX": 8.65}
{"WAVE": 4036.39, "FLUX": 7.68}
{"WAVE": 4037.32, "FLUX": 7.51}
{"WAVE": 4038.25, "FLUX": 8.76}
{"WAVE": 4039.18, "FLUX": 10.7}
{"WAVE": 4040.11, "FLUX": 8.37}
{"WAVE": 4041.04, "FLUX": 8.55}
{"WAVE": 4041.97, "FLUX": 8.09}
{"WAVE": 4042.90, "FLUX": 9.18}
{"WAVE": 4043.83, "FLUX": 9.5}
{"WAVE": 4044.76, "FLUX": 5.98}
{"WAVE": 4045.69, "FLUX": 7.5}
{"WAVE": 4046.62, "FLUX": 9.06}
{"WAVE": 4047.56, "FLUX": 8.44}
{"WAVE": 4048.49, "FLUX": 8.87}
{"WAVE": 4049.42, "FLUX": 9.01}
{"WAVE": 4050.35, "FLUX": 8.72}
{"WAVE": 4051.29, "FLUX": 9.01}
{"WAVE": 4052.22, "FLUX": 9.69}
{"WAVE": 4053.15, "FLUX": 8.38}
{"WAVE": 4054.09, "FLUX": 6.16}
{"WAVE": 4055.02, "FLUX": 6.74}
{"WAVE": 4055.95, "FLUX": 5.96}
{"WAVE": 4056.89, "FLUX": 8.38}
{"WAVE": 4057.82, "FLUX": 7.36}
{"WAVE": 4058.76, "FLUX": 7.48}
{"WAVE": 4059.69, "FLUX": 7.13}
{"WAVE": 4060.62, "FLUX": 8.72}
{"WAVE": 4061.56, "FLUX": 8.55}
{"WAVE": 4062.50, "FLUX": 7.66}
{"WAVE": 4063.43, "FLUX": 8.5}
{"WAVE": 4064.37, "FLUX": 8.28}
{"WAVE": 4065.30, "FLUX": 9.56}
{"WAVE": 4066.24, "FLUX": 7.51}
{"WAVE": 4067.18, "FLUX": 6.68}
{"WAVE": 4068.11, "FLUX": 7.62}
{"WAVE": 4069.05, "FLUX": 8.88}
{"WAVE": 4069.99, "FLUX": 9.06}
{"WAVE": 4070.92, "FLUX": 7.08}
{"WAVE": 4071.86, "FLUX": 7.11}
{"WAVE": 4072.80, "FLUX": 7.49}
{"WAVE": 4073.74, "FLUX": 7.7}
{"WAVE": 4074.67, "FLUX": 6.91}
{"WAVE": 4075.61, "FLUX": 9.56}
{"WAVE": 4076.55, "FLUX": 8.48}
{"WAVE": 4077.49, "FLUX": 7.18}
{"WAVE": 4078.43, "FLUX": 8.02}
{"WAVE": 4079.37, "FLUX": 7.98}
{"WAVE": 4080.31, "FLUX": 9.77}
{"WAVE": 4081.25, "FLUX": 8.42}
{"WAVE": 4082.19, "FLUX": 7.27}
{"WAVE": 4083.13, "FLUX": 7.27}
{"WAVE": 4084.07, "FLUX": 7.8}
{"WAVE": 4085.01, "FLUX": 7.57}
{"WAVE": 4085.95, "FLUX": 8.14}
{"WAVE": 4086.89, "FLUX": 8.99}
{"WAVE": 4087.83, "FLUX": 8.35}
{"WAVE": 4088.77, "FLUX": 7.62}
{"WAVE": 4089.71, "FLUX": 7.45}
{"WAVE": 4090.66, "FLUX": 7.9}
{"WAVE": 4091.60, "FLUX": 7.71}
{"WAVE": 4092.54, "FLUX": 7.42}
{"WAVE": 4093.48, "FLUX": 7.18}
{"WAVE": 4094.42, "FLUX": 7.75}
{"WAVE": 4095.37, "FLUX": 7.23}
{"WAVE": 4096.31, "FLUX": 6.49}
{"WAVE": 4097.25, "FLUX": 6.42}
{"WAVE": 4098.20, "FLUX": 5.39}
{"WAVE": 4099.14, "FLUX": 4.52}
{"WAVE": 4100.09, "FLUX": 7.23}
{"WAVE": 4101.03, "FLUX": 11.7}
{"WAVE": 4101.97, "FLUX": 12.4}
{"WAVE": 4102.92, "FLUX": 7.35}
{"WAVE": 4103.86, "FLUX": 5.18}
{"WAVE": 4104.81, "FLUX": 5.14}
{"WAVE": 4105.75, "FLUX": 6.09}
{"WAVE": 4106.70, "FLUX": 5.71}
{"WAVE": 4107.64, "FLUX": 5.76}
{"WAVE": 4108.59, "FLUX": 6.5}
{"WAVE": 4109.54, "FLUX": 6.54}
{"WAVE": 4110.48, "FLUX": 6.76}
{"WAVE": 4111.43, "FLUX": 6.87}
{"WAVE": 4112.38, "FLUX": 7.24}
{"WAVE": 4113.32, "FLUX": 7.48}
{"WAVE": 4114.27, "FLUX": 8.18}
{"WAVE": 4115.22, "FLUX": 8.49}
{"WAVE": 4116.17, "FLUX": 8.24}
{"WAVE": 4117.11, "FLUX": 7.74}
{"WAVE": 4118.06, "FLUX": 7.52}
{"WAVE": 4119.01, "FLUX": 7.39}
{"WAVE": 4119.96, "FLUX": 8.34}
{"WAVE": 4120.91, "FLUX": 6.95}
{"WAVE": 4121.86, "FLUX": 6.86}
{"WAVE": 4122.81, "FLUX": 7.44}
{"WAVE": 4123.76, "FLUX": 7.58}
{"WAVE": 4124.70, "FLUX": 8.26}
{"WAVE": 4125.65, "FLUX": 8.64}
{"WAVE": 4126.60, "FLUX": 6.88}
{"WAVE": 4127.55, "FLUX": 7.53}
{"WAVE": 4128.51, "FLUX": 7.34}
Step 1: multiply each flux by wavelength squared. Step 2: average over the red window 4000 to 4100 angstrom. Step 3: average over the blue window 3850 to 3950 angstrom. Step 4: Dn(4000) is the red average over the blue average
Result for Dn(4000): 1.11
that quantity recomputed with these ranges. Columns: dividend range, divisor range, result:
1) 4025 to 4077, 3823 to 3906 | 1.19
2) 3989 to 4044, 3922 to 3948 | 1.17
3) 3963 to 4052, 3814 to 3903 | 1.15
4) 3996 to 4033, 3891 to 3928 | 1.10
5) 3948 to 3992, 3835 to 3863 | 1.04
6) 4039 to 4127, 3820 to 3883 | 1.15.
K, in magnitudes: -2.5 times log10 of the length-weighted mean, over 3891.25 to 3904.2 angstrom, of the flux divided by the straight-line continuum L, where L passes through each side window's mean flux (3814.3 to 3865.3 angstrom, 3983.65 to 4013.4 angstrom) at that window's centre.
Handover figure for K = 0.09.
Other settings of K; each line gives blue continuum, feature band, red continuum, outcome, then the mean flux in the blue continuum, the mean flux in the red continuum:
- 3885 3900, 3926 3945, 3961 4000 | 0.01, 7.21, 7.42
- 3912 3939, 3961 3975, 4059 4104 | 0.23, 7.62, 7.86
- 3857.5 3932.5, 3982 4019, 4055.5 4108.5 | -0.08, 7.94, 7.63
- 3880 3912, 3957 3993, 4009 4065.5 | 0.11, 7.63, 8.25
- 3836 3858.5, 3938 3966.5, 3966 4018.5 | 0.03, 7.43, 7.84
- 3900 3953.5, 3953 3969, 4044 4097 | 0.18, 7.86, 7.91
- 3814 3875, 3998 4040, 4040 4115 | -0.09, 7.61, 7.73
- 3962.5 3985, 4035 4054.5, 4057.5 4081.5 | -0.10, 6.78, 8.03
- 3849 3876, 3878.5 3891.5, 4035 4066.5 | 0.11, 8.39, 8.23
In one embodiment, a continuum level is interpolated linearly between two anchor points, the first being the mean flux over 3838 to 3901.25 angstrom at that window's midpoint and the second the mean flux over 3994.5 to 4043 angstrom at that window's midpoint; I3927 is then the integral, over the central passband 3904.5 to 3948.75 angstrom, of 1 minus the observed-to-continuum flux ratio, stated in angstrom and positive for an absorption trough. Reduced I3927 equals 0.7 angstrom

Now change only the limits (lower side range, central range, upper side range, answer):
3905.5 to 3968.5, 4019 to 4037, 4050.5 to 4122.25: -1.64 angstrom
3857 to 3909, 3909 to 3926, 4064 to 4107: -1.20 angstrom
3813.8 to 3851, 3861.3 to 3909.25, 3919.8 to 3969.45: -4.43 angstrom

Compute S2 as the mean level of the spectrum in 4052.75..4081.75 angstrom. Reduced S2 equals 7.88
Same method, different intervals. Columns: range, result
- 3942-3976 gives 7.12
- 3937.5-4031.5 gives 7.8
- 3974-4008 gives 8.15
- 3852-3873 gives 8.41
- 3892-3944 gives 7.68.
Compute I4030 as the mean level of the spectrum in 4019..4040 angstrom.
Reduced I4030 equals 8.4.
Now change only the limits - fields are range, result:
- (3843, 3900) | 7.92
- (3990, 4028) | 8.33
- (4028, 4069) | 8.22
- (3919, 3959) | 7.67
